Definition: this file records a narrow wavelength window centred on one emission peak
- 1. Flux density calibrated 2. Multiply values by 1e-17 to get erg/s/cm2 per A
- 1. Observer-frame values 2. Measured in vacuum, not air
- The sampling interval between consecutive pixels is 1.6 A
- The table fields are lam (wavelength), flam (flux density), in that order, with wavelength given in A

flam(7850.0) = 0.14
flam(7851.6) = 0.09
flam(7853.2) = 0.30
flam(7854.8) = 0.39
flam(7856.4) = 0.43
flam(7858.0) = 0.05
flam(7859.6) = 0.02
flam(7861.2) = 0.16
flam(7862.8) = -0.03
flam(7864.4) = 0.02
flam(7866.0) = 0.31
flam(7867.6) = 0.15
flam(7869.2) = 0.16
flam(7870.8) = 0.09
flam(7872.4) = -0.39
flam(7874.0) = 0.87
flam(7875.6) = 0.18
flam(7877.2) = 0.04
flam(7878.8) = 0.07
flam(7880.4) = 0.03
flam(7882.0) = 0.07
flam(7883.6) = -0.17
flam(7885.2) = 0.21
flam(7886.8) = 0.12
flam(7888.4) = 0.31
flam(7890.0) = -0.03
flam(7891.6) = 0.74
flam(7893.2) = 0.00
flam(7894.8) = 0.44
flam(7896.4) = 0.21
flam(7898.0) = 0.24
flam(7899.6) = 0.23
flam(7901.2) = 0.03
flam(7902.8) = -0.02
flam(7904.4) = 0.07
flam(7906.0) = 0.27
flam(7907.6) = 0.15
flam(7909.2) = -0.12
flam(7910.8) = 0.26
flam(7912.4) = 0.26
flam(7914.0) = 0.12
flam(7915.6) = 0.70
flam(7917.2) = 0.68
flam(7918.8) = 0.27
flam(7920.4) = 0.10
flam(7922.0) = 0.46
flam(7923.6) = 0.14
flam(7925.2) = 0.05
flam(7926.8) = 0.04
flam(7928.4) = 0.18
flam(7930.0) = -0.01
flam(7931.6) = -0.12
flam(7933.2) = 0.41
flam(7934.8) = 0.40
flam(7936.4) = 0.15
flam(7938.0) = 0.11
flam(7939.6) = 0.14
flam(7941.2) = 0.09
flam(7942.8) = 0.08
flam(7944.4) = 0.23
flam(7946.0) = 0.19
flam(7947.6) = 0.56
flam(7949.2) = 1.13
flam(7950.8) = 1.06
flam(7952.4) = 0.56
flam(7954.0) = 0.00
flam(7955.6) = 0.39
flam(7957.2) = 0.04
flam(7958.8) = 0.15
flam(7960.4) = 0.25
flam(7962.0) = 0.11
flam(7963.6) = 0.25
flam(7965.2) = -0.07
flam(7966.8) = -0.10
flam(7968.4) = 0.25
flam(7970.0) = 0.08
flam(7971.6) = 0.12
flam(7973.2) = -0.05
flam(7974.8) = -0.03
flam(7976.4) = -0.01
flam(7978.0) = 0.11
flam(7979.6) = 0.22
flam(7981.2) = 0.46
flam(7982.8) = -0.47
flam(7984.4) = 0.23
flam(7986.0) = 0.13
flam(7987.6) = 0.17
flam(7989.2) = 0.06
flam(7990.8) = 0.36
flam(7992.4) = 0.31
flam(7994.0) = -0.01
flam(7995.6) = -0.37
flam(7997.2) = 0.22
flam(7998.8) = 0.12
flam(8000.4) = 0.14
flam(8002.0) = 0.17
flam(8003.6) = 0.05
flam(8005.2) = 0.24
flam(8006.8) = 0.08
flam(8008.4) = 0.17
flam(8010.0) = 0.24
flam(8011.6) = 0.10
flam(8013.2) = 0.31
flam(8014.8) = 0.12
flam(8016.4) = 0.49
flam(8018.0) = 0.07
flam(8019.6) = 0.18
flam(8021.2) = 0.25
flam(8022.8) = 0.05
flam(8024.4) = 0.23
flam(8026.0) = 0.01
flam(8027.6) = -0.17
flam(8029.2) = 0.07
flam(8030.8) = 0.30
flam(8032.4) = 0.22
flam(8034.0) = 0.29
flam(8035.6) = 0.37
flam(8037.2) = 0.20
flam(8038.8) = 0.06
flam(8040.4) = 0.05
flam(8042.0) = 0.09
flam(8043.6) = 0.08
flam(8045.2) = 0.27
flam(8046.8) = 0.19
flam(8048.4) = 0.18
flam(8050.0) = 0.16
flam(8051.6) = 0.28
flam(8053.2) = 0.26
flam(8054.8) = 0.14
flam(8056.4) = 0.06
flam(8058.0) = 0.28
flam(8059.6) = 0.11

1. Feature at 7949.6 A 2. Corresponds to H-gamma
